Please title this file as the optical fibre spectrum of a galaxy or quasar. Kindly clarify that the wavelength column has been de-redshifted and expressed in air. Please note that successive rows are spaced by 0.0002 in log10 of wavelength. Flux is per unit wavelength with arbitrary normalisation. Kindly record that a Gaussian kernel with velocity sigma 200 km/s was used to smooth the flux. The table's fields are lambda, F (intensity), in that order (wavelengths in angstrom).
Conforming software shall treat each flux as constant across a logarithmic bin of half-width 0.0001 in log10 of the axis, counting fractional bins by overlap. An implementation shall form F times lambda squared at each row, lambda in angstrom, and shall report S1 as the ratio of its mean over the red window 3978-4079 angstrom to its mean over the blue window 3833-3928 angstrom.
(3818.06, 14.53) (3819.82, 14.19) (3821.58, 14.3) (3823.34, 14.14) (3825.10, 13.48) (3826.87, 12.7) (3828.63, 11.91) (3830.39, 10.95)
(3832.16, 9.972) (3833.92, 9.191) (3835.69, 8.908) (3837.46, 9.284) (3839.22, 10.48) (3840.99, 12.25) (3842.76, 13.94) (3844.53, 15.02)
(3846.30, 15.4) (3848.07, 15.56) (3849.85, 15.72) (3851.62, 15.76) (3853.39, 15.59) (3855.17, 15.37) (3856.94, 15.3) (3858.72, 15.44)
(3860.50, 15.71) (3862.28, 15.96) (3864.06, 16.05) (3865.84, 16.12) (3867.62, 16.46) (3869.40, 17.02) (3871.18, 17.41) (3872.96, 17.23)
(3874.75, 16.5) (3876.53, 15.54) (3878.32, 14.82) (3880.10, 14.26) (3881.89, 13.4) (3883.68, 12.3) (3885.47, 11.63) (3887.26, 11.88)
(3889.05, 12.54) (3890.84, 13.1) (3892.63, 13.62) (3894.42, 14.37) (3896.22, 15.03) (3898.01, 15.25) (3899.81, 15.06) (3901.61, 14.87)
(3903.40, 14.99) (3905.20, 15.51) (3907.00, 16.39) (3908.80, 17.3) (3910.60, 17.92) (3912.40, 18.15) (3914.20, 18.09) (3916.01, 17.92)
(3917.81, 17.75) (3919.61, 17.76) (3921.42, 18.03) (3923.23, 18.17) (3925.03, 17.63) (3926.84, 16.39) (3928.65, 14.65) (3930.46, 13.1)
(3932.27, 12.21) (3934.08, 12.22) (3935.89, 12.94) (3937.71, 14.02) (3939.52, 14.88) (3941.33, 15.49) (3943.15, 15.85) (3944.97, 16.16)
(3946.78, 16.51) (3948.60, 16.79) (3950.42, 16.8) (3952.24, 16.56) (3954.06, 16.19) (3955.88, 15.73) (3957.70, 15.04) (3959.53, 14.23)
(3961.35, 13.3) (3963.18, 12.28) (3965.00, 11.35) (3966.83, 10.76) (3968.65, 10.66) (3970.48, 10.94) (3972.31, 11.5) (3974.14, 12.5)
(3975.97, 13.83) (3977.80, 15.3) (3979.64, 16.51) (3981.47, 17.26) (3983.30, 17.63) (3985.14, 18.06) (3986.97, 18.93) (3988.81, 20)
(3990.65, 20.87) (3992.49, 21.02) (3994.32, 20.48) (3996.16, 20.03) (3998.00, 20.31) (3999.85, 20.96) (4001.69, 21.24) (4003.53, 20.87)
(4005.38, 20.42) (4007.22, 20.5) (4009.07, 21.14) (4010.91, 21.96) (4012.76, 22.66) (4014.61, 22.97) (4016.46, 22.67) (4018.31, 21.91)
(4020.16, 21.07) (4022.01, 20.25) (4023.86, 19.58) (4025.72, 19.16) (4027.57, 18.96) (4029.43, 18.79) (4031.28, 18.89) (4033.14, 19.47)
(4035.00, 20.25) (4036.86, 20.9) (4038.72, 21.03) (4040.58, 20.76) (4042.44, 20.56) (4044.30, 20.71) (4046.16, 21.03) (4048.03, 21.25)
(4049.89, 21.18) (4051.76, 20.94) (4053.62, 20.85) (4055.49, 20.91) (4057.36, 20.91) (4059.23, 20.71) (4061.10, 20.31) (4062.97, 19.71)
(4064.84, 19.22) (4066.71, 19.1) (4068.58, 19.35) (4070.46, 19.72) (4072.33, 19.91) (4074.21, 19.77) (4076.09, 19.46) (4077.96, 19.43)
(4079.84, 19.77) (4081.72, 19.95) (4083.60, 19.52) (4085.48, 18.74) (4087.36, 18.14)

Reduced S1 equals 1.44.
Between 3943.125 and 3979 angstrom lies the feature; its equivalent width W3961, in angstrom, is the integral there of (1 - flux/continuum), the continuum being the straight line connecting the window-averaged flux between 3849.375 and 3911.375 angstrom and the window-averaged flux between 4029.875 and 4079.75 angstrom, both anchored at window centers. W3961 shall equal 6.95 angstrom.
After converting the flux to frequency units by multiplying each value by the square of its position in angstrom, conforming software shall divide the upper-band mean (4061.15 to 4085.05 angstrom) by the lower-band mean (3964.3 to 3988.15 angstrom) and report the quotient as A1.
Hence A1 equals 1.43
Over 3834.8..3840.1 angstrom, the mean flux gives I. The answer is 9.56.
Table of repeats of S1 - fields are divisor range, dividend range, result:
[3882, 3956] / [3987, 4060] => 1.42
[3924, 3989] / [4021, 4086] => 1.42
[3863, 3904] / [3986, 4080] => 1.49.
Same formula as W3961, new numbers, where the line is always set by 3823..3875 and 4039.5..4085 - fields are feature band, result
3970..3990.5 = 2.2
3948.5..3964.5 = 2.0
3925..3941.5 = 2.4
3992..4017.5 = -3.7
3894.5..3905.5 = 0.4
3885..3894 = 1.5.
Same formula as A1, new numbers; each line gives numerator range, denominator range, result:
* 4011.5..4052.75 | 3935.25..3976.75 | 1.52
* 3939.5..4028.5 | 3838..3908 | 1.26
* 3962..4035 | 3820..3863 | 1.48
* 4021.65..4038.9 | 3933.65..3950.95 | 1.35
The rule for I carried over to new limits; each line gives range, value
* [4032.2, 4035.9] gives 19.8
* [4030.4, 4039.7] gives 20.1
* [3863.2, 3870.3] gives 16.4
